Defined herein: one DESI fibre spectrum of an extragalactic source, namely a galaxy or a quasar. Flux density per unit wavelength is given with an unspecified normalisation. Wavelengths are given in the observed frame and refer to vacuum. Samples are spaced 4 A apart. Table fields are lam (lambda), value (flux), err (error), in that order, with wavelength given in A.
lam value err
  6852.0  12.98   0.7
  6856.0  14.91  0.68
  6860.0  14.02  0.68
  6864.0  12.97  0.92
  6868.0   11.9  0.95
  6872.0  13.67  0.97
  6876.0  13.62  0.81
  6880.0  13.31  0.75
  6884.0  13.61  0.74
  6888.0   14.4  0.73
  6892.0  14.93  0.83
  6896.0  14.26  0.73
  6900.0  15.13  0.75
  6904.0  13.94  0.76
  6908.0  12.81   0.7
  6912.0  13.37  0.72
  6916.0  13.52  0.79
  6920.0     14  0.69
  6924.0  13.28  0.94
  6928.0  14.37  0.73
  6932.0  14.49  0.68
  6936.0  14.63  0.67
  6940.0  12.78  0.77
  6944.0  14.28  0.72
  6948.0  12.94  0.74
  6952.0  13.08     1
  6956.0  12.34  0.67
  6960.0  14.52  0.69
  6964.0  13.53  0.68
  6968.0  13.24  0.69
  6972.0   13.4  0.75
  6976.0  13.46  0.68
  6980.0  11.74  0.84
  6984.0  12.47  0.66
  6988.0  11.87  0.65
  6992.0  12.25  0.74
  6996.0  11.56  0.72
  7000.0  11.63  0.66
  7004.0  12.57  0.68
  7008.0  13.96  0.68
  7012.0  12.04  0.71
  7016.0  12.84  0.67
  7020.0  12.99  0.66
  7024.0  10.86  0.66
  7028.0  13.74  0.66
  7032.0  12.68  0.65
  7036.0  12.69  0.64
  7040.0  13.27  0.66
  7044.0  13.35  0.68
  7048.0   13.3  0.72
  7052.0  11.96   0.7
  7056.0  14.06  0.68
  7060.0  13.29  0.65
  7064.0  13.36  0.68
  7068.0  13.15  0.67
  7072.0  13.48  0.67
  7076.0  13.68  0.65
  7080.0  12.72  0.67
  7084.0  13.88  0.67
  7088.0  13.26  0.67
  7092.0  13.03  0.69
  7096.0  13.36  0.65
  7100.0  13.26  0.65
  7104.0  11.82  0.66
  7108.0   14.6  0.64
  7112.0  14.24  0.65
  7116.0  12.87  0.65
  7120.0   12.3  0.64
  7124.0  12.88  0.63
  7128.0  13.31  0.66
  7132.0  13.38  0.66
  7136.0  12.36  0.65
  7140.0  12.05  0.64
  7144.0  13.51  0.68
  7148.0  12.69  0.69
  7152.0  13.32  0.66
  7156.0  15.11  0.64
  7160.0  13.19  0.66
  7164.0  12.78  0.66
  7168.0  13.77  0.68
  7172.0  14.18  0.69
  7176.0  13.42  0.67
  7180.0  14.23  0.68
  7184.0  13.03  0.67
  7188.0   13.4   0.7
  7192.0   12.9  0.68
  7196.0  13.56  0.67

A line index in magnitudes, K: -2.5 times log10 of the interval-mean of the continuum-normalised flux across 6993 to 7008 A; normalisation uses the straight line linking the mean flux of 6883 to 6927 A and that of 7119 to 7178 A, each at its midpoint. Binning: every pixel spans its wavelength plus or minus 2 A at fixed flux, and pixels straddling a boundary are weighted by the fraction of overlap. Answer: 0.12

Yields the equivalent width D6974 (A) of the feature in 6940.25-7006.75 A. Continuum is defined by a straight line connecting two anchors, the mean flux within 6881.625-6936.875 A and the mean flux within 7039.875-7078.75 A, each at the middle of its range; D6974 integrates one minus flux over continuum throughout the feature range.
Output 4.4 A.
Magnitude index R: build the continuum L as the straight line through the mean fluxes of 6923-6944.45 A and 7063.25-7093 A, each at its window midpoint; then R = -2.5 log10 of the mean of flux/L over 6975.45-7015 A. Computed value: 0.11 mag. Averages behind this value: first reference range 14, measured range 12.3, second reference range 13.3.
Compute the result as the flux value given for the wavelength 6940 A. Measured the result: 12.78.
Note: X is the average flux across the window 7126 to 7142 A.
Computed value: 12.8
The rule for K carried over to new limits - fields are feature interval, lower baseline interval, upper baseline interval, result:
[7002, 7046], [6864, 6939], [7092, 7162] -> 0.05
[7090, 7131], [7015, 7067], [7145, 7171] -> 0.01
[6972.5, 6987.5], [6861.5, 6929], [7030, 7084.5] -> 0.07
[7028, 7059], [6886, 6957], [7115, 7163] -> 0.03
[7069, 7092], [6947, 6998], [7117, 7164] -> -0.03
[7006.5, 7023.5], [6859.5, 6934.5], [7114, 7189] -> 0.06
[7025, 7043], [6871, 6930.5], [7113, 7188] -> 0.05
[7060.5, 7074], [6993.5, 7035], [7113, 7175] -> -0.05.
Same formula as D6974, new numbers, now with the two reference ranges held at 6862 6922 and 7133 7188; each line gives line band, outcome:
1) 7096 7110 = 0.2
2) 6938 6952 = 0.3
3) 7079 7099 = 0.3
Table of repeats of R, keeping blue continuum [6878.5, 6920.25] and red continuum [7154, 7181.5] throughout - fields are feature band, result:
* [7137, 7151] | 0.086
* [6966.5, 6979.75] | 0.060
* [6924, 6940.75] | -0.011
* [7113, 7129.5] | 0.074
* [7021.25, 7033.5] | 0.118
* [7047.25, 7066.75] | 0.054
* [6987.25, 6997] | 0.165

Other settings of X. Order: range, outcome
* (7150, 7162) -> 13.9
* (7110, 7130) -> 13.1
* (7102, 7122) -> 13.2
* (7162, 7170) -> 13.3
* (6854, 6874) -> 13.5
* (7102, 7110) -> 13.2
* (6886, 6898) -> 14.5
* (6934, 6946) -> 13.9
